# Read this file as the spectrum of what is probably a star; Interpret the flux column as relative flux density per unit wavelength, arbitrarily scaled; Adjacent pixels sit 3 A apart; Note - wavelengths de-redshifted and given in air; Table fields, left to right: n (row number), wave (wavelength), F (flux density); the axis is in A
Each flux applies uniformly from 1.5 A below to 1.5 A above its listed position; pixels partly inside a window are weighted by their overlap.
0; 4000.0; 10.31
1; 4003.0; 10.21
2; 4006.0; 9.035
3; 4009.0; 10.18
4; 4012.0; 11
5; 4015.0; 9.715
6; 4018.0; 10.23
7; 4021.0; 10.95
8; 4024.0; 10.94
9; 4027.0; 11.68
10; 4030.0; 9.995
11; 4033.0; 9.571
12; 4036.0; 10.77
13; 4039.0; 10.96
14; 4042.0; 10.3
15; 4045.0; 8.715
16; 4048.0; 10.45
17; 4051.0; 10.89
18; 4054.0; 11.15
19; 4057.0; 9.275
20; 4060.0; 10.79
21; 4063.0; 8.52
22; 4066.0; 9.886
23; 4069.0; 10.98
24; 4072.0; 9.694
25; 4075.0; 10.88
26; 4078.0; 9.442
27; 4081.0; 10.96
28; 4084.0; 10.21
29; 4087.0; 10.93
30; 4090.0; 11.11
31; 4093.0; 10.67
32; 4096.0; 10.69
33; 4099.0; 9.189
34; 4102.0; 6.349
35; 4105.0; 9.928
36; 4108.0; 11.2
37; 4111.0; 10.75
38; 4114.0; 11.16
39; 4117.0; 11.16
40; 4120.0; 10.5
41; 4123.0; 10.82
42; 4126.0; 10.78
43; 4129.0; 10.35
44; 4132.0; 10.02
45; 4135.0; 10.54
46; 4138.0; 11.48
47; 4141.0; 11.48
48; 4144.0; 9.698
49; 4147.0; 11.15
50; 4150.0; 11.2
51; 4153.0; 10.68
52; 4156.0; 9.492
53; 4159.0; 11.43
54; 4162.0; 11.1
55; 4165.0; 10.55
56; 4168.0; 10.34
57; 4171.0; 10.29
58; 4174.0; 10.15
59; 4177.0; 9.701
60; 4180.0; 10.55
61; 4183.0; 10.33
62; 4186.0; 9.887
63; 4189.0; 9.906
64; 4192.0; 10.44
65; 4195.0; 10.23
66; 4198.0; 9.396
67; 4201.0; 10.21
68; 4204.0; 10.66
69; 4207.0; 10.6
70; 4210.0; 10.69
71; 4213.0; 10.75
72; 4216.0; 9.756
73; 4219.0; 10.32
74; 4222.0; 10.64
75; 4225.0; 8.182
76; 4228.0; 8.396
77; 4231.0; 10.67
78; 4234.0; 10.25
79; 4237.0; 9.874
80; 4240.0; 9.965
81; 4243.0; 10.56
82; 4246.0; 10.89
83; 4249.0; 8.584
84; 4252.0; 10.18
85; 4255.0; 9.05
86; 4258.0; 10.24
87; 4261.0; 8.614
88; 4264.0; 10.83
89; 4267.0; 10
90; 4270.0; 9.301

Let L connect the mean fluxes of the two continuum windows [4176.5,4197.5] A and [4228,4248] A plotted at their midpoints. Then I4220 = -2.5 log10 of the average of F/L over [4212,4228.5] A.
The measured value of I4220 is 0.05 mag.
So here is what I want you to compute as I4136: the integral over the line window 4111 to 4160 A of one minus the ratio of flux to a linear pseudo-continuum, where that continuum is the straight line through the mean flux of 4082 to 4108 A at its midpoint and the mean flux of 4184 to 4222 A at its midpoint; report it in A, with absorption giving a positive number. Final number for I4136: -3.2 A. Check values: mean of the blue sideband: 9.98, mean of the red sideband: 10.3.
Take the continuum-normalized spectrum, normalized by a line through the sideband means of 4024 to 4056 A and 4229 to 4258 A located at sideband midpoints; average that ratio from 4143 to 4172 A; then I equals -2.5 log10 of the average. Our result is -0.045 mag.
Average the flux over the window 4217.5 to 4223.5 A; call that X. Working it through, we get 10.5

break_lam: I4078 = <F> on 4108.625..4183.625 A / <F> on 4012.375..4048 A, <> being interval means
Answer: 1.03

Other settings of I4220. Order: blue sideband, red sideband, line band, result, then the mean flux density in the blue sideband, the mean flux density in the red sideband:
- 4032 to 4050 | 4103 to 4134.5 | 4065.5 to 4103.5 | 0.03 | 10.2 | 10.6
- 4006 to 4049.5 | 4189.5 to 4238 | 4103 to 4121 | -0.05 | 10.3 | 10.1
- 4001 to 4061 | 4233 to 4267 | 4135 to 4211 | -0.04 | 10.3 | 9.91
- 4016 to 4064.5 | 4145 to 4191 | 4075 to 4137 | 0.00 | 10.3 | 10.4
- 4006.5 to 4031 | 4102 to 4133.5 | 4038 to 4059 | 0.03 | 10.5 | 10.5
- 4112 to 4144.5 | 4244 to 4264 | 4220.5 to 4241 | 0.02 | 10.8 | 9.71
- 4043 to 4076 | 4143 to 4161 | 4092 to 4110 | 0.07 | 10.1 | 10.6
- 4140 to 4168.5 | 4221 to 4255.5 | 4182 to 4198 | 0.02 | 10.7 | 9.78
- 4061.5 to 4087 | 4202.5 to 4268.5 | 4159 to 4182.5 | -0.04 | 10.1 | 9.99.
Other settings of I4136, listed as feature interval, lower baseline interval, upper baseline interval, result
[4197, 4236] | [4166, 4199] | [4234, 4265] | -0.2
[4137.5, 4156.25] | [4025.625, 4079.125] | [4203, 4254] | -1.2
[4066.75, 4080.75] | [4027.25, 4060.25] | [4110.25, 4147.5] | 0.2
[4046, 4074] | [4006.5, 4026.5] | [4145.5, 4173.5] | 1.0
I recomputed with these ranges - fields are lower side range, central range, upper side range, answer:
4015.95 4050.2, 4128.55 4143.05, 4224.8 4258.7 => -0.07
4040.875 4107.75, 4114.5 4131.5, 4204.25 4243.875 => -0.07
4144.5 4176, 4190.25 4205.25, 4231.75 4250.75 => 0.02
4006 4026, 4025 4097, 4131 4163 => 0.02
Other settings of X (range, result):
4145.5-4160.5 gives 10.8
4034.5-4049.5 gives 10.2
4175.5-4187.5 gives 10.1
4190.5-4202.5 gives 10.1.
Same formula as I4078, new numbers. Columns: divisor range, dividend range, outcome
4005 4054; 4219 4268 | 0.95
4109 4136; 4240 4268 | 0.92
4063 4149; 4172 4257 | 0.96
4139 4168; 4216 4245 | 0.92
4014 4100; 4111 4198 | 1.02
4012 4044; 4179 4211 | 0.98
